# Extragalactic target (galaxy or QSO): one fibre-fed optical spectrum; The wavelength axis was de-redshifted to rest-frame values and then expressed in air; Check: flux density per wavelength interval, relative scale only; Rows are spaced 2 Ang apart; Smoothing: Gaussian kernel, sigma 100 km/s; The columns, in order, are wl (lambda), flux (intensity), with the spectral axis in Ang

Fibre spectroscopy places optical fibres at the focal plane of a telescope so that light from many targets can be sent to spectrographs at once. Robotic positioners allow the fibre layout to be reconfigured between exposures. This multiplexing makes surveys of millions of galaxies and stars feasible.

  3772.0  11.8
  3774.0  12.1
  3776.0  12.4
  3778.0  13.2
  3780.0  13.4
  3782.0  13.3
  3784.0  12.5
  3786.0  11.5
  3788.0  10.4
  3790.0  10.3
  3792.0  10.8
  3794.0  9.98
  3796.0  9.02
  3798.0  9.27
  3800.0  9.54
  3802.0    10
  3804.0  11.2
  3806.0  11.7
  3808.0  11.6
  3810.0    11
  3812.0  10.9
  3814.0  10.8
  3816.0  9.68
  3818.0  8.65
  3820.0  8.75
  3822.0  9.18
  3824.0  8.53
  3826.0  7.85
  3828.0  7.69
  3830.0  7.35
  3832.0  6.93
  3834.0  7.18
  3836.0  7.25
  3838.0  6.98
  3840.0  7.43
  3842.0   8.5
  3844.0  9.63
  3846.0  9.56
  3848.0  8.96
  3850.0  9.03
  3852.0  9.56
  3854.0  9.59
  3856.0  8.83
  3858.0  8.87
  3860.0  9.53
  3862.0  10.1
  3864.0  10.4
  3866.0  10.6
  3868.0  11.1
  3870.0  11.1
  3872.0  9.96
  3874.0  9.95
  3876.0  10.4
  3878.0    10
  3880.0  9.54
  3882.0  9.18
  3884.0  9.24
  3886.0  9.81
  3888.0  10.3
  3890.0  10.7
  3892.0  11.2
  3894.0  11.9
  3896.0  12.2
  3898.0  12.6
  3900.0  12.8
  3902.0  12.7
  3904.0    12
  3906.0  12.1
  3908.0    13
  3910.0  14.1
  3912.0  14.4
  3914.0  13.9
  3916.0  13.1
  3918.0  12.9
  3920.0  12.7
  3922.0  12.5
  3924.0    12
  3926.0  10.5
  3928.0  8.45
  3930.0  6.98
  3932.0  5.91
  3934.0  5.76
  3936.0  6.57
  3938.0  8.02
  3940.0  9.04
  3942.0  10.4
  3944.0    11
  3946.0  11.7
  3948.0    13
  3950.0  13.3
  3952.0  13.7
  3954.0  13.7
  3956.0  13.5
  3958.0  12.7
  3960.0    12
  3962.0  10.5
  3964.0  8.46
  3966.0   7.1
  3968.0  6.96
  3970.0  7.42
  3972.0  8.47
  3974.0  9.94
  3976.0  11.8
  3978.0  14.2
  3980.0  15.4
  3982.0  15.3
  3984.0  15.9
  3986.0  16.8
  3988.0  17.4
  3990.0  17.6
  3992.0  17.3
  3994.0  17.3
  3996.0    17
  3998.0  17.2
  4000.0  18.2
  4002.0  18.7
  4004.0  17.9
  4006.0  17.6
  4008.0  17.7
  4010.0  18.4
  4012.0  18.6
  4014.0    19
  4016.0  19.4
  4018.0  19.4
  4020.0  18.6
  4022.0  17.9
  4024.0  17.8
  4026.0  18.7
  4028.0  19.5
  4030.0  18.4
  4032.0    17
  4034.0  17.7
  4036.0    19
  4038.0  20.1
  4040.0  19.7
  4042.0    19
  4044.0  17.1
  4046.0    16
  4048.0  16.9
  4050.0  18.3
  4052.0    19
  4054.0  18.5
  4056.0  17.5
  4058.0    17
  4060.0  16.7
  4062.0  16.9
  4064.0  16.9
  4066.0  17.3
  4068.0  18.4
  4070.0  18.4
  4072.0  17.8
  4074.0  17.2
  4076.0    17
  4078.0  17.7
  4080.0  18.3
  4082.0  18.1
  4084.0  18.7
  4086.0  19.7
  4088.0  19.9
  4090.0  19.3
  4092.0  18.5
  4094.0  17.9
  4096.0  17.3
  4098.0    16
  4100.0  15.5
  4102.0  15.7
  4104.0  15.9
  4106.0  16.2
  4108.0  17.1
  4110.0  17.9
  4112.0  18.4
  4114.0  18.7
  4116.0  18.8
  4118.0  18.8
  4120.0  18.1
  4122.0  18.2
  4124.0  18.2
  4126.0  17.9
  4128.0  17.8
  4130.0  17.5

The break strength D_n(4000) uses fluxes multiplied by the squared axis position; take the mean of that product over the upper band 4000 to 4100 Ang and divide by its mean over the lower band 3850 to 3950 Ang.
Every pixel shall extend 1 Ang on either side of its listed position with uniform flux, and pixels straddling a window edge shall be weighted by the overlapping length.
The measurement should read 1.83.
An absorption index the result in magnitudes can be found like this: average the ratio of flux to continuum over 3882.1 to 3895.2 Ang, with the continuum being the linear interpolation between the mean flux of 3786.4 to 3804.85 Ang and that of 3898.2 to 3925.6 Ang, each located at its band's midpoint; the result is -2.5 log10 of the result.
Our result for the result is 0.18 mag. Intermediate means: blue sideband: 10.1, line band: 10.5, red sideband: 12.9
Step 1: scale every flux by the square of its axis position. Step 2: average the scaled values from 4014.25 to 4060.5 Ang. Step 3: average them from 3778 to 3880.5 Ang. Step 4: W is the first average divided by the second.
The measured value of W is 2.08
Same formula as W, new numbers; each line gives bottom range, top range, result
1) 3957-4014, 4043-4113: 1.27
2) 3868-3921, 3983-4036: 1.64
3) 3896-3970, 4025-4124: 1.74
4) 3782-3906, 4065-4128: 2.04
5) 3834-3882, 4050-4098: 2.14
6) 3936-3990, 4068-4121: 1.60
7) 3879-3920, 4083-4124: 1.66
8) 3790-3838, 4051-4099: 2.20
